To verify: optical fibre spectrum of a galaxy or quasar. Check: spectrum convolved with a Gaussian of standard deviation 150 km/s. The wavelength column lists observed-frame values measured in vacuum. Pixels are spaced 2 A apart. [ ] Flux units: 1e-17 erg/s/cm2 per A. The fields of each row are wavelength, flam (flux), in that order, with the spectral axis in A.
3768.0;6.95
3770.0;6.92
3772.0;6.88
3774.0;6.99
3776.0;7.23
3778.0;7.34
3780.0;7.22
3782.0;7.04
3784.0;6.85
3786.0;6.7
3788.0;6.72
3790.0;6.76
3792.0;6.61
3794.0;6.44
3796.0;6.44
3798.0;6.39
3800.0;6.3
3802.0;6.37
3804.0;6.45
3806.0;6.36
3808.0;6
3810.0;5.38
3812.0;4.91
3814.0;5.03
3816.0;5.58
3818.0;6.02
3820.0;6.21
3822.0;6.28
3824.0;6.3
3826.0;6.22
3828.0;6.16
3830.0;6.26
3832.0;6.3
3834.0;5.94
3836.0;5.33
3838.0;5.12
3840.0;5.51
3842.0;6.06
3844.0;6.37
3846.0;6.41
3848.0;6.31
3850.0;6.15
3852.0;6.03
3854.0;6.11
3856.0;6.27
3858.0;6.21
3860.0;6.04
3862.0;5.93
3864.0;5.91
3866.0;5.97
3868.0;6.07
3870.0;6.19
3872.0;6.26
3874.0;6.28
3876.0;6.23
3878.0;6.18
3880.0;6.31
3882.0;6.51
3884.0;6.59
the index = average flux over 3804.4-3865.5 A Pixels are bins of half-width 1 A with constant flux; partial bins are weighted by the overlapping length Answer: 5.96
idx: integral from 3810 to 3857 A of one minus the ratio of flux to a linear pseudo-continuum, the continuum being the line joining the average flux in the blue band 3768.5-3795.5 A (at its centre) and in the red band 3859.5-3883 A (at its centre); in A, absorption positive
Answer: 3.8 A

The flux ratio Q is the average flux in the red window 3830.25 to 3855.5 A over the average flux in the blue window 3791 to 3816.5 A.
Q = 1.0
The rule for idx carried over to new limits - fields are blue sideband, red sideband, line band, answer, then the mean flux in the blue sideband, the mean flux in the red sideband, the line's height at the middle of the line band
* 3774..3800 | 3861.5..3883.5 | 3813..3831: 1.5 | 6.8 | 6.18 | 6.55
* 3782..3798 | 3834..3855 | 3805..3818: 1.6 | 6.65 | 5.94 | 6.37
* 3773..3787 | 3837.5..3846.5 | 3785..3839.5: 3.1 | 7.05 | 5.91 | 6.46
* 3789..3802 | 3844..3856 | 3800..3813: 1.0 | 6.48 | 6.22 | 6.43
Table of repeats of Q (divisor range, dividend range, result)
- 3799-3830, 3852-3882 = 1.03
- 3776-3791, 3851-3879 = 0.88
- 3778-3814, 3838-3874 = 0.95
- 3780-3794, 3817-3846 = 0.89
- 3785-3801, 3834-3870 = 0.92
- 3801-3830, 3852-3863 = 1.02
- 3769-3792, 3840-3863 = 0.88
